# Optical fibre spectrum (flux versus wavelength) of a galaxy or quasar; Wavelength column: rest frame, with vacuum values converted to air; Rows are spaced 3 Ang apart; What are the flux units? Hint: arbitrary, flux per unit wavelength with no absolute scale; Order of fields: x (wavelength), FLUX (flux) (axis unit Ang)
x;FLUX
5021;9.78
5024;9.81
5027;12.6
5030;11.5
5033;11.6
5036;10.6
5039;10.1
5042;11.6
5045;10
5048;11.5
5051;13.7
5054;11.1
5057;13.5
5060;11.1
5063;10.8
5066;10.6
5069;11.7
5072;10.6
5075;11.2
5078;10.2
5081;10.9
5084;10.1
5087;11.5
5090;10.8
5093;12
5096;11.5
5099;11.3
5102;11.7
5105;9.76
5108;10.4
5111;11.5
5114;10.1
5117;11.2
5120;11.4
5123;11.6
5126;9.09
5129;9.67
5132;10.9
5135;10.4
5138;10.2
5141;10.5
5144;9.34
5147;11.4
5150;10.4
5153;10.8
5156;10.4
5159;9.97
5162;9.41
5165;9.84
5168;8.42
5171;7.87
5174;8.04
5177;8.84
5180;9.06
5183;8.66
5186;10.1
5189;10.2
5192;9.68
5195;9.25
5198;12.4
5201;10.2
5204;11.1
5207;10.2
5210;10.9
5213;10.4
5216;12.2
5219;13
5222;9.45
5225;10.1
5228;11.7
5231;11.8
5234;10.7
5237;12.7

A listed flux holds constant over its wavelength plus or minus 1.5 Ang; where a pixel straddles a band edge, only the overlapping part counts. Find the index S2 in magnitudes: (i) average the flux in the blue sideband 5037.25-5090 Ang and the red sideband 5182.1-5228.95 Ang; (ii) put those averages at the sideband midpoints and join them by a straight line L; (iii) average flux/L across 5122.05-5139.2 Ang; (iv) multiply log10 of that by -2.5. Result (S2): 0.065 mag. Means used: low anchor 11.2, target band 10.3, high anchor 10.6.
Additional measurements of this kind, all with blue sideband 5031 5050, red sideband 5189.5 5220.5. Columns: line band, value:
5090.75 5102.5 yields -0.06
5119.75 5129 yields 0.05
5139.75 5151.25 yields 0.05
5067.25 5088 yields 0.01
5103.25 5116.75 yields 0.04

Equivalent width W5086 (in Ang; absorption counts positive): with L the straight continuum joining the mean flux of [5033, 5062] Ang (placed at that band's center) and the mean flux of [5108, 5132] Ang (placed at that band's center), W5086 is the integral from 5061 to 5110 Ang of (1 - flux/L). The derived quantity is 0.4 Ang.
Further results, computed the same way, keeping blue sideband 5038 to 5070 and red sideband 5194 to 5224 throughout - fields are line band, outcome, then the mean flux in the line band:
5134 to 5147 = 1.06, 10.2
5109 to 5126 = 0.42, 11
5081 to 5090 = 0.41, 10.8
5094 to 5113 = 0.42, 11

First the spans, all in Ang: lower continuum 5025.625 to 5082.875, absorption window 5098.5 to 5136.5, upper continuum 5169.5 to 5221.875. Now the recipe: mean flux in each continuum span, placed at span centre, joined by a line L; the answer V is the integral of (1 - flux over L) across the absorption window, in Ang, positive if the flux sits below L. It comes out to 0.32 Ang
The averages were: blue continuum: 11.3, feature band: 10.7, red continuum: 10.1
